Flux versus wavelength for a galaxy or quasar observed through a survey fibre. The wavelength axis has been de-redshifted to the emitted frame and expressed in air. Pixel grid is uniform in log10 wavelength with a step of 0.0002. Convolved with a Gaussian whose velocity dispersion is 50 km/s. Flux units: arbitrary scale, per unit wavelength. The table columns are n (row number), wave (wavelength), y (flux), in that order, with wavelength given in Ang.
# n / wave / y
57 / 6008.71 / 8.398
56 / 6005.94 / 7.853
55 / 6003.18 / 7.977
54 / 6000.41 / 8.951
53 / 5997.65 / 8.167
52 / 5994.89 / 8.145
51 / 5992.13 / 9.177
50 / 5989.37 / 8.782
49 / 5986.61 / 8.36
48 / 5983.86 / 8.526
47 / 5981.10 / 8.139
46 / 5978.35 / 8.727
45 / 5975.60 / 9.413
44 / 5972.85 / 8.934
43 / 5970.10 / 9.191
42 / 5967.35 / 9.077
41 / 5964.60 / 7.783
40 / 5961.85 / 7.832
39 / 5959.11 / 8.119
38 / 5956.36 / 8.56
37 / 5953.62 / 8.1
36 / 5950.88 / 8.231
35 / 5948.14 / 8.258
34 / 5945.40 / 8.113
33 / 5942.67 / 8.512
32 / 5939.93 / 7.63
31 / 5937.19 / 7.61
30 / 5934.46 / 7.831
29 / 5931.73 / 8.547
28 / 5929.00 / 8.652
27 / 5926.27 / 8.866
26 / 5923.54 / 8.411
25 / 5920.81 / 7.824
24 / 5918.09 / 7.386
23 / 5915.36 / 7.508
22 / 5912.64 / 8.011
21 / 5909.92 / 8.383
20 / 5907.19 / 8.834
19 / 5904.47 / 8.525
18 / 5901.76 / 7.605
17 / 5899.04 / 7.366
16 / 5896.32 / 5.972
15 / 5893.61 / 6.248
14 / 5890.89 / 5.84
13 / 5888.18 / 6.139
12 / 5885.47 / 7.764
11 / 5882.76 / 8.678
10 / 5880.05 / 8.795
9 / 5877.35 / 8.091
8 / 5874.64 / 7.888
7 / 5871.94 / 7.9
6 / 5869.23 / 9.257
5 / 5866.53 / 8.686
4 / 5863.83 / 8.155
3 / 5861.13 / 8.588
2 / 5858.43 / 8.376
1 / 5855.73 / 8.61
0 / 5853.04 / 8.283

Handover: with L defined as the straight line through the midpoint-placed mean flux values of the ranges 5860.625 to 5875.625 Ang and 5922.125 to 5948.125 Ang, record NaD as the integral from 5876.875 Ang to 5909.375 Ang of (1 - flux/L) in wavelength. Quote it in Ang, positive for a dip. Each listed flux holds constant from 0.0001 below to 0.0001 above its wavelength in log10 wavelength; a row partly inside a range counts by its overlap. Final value 3.33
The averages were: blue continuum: 8.42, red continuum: 8.24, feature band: 7.49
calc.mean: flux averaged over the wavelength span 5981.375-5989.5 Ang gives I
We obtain 8.46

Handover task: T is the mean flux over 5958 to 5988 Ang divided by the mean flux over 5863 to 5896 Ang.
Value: 1.1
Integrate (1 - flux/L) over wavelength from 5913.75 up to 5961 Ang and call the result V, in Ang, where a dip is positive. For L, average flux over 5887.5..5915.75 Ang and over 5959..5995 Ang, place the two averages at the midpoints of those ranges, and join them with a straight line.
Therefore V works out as -1.1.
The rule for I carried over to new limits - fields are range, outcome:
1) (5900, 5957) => 8.15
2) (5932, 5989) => 8.36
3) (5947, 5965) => 8.14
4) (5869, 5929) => 7.78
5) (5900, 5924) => 8.03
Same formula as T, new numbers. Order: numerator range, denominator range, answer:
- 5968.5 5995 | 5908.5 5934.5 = 1.08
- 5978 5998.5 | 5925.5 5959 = 1.03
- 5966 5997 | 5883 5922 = 1.18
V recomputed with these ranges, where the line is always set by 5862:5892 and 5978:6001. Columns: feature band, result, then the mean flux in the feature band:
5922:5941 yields 0.0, 8.23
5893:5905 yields 1.4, 7.11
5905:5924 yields 0.2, 8.05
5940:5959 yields 0.2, 8.24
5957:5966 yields 0.5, 7.96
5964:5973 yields -0.4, 8.8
